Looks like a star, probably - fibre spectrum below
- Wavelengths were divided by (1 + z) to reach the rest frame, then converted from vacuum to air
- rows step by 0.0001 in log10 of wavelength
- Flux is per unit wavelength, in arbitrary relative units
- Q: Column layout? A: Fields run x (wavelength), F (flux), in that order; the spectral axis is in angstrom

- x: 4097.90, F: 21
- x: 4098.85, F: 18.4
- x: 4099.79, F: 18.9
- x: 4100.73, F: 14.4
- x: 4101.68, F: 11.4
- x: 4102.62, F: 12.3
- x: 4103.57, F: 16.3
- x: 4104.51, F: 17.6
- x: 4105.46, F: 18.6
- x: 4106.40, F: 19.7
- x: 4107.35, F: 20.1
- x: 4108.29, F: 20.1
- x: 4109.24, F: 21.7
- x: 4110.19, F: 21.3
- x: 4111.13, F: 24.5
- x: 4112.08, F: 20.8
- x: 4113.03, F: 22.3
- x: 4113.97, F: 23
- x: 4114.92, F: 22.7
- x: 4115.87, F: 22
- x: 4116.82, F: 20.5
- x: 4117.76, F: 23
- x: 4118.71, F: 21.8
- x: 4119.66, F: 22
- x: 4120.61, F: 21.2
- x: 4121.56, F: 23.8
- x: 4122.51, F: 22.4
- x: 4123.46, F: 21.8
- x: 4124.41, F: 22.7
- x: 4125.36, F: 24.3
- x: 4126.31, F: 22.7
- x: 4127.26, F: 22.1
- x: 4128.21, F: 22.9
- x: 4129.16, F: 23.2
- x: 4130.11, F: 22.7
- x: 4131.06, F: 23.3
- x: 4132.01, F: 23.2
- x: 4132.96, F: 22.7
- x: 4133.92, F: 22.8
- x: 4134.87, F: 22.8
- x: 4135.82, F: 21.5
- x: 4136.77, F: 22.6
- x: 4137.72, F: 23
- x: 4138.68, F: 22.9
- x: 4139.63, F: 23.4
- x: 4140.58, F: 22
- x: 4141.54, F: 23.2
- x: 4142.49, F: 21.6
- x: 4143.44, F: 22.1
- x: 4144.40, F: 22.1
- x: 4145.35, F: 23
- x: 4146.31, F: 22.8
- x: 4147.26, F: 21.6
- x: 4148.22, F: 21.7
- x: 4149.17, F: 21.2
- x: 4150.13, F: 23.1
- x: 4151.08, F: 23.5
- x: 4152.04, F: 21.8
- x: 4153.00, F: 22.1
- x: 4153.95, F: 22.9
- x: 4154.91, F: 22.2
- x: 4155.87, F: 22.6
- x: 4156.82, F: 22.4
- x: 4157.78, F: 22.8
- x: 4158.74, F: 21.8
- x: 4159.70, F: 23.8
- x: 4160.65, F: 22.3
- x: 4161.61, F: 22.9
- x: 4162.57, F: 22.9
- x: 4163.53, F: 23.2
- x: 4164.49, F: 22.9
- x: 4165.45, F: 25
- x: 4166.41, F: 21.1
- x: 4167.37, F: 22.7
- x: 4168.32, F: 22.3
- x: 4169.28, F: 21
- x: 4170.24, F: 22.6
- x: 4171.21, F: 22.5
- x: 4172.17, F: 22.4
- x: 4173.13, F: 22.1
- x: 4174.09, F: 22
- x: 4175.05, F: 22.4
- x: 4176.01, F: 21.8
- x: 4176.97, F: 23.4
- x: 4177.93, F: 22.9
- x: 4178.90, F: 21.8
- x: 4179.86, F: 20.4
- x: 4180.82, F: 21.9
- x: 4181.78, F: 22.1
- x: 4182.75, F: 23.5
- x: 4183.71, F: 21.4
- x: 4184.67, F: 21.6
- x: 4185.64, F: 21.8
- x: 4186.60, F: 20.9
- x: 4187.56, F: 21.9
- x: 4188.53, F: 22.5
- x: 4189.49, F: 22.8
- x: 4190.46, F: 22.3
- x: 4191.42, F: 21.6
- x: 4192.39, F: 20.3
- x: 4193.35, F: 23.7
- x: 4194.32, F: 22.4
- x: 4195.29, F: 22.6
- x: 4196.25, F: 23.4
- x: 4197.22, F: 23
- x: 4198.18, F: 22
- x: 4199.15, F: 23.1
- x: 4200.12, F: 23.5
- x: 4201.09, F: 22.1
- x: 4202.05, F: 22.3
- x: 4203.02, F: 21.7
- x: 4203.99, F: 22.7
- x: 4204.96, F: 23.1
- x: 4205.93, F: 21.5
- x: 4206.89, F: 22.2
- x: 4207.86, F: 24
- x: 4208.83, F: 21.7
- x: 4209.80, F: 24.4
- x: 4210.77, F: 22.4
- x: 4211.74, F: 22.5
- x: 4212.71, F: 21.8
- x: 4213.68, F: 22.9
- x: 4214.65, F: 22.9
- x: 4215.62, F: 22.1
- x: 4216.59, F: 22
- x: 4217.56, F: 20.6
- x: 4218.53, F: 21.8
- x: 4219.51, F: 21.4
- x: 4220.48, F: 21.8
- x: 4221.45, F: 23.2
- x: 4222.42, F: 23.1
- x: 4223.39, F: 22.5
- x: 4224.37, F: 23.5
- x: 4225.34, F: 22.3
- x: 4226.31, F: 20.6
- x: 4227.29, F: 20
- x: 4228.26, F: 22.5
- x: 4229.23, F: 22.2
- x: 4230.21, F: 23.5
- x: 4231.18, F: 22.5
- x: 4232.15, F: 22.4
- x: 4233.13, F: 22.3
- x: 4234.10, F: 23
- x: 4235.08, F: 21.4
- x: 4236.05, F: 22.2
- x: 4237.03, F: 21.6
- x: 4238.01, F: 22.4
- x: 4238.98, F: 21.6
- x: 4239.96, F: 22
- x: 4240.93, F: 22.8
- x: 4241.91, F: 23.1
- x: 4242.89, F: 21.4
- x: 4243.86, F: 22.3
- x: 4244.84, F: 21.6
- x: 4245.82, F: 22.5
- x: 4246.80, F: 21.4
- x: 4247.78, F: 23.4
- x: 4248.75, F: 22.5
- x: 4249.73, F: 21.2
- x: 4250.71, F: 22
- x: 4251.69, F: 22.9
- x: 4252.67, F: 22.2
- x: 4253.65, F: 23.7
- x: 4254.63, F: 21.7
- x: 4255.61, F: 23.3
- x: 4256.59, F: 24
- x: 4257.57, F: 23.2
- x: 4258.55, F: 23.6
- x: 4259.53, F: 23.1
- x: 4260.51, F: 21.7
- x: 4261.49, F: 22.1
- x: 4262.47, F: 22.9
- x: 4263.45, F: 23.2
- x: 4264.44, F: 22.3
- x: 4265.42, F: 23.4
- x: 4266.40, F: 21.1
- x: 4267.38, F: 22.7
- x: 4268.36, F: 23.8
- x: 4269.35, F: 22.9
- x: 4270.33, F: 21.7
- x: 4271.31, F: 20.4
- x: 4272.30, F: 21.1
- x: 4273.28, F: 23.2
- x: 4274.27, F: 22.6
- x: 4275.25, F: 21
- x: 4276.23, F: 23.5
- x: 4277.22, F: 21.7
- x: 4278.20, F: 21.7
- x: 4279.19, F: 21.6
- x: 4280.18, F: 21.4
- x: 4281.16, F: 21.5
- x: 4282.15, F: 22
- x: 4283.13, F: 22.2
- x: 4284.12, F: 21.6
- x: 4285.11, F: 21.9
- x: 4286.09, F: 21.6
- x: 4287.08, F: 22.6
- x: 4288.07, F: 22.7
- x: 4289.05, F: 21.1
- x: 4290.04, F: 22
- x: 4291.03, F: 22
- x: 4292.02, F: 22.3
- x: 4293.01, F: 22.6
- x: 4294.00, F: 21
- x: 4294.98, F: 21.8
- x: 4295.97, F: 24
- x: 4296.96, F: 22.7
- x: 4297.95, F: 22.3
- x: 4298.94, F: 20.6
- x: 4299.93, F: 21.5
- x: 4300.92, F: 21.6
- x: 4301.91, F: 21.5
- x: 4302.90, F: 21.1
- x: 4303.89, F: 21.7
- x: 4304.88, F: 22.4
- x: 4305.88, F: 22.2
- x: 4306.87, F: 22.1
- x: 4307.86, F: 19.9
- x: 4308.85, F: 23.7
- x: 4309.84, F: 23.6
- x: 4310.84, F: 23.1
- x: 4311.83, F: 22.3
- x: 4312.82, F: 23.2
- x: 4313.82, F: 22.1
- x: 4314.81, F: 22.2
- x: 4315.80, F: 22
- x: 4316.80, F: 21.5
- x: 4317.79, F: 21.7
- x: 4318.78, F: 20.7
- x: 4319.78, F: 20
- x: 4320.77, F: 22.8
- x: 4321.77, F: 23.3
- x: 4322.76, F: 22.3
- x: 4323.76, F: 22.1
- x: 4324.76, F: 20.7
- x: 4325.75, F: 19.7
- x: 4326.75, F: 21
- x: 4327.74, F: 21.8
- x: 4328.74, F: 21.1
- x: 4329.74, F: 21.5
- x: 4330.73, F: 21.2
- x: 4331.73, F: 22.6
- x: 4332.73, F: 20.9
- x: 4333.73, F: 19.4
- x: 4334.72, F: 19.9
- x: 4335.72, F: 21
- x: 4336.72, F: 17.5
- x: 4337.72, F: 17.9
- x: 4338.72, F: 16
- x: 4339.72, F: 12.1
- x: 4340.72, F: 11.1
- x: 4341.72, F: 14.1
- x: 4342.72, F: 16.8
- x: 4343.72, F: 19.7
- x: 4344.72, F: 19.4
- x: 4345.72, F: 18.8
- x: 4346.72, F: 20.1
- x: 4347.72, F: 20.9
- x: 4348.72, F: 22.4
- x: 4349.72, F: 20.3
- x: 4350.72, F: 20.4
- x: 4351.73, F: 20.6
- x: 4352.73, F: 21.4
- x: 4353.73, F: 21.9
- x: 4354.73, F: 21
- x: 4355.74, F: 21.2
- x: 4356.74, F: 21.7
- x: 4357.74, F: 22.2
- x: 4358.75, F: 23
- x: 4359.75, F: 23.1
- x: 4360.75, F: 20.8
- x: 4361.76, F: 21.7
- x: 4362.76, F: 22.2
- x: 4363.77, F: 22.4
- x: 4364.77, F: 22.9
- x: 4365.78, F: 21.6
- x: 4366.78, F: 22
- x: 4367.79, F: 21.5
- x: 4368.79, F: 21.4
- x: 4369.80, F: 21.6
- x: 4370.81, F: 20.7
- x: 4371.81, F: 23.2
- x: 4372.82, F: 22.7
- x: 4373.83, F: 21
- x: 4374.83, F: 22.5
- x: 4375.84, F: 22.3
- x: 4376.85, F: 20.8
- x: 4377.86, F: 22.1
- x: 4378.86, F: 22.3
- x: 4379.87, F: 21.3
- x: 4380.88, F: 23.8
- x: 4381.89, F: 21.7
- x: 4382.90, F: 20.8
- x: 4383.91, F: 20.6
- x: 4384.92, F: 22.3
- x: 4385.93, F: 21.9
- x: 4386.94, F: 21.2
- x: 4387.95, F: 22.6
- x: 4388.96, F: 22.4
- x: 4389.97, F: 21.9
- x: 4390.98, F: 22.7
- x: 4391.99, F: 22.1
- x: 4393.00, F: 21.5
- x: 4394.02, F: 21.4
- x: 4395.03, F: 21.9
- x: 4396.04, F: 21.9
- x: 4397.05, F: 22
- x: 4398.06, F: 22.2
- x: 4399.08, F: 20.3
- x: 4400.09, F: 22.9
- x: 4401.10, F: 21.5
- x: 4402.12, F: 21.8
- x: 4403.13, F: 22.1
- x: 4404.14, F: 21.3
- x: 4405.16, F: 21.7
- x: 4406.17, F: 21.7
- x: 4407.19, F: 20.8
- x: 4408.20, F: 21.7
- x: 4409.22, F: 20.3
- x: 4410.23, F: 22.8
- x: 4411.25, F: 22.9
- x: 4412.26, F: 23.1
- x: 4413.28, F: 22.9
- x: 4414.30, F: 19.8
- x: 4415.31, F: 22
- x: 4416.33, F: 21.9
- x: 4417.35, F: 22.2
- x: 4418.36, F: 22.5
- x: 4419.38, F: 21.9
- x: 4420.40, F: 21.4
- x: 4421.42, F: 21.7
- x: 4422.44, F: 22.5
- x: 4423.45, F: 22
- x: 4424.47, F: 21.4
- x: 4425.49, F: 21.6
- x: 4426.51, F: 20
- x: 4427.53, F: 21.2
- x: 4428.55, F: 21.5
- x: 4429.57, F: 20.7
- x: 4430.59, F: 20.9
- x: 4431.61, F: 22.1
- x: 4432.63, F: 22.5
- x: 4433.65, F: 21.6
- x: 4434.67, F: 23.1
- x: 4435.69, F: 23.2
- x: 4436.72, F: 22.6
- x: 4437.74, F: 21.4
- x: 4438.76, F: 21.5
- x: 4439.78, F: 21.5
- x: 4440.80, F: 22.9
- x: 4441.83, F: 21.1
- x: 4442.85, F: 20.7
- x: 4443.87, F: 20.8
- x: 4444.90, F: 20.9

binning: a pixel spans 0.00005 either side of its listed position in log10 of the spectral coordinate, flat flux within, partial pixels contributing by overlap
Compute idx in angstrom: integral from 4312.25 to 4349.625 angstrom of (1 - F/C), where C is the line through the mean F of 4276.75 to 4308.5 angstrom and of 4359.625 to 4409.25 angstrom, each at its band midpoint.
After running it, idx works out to 3.1 angstrom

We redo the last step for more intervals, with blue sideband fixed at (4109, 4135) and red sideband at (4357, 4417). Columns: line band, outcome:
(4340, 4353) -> 1.90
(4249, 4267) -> -0.37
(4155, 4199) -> 0.05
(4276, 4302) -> 0.19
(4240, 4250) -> 0.00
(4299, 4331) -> 0.39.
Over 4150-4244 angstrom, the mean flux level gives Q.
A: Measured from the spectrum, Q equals 22.3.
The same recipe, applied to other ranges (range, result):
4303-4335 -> 21.7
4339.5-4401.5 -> 21.2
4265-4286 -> 22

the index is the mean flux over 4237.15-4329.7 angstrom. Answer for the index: 22.1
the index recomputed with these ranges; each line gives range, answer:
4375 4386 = 21.8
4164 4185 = 22.3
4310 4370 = 20.7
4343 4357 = 20.6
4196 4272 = 22.4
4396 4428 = 21.7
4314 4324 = 21.9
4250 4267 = 22.7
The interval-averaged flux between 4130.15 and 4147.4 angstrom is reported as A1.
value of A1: 22.6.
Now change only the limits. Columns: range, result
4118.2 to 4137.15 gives 22.6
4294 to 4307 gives 21.9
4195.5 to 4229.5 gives 22.4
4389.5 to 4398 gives 22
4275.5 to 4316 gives 22.1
